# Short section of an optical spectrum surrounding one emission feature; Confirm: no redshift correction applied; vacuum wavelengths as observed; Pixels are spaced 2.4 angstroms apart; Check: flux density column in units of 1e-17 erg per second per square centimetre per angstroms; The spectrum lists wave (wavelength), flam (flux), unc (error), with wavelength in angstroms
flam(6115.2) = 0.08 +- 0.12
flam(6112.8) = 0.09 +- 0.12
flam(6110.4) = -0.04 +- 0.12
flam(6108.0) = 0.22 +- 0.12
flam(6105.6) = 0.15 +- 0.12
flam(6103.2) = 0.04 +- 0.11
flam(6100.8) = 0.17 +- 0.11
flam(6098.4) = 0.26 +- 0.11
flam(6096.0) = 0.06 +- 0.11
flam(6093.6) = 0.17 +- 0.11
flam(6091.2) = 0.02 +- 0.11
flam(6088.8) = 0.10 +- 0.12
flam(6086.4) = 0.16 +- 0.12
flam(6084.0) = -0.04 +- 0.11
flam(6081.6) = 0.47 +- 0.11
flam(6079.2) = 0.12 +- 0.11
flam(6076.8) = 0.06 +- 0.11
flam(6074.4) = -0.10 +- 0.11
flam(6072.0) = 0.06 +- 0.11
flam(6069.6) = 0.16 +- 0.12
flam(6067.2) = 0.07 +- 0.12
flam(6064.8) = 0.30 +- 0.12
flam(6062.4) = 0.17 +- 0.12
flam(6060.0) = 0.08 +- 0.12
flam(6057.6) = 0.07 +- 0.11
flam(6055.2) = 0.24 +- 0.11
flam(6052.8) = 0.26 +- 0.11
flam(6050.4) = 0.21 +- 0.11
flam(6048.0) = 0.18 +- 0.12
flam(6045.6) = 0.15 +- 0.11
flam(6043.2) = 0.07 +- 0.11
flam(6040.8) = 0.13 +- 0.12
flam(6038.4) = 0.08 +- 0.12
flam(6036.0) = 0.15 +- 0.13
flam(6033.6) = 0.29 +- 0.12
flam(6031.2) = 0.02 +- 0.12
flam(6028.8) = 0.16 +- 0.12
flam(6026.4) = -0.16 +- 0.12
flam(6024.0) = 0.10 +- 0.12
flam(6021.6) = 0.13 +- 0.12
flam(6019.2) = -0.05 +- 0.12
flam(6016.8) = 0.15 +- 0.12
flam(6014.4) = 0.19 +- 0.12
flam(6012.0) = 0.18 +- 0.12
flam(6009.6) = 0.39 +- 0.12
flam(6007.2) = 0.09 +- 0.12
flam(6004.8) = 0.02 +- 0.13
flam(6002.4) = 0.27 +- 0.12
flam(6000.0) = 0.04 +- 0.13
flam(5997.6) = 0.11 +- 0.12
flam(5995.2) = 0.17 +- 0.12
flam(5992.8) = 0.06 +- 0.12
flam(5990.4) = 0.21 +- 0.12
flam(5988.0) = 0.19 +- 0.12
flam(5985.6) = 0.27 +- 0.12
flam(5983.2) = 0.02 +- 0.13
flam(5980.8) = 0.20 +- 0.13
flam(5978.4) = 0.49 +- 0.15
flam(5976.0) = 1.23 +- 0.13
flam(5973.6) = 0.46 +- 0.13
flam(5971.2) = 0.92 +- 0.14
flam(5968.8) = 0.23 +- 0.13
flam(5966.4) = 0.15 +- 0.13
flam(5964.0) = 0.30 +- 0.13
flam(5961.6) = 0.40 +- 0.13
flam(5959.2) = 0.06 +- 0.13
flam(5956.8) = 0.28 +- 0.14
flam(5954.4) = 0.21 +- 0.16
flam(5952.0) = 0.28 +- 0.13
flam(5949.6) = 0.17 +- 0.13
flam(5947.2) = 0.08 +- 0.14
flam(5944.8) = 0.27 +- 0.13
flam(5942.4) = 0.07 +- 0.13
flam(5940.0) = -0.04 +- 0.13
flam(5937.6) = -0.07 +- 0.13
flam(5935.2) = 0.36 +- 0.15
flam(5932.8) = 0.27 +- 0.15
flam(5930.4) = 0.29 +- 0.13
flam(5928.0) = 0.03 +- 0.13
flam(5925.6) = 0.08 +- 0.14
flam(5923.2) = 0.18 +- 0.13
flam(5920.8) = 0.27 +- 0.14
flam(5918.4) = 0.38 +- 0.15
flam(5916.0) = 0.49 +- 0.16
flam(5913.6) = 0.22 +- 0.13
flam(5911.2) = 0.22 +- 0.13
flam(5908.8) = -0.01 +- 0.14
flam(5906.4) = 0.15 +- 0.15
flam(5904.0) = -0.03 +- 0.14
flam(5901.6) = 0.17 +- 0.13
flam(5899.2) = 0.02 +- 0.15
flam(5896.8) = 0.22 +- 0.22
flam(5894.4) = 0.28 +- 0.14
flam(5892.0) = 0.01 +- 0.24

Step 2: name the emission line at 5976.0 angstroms [O II]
